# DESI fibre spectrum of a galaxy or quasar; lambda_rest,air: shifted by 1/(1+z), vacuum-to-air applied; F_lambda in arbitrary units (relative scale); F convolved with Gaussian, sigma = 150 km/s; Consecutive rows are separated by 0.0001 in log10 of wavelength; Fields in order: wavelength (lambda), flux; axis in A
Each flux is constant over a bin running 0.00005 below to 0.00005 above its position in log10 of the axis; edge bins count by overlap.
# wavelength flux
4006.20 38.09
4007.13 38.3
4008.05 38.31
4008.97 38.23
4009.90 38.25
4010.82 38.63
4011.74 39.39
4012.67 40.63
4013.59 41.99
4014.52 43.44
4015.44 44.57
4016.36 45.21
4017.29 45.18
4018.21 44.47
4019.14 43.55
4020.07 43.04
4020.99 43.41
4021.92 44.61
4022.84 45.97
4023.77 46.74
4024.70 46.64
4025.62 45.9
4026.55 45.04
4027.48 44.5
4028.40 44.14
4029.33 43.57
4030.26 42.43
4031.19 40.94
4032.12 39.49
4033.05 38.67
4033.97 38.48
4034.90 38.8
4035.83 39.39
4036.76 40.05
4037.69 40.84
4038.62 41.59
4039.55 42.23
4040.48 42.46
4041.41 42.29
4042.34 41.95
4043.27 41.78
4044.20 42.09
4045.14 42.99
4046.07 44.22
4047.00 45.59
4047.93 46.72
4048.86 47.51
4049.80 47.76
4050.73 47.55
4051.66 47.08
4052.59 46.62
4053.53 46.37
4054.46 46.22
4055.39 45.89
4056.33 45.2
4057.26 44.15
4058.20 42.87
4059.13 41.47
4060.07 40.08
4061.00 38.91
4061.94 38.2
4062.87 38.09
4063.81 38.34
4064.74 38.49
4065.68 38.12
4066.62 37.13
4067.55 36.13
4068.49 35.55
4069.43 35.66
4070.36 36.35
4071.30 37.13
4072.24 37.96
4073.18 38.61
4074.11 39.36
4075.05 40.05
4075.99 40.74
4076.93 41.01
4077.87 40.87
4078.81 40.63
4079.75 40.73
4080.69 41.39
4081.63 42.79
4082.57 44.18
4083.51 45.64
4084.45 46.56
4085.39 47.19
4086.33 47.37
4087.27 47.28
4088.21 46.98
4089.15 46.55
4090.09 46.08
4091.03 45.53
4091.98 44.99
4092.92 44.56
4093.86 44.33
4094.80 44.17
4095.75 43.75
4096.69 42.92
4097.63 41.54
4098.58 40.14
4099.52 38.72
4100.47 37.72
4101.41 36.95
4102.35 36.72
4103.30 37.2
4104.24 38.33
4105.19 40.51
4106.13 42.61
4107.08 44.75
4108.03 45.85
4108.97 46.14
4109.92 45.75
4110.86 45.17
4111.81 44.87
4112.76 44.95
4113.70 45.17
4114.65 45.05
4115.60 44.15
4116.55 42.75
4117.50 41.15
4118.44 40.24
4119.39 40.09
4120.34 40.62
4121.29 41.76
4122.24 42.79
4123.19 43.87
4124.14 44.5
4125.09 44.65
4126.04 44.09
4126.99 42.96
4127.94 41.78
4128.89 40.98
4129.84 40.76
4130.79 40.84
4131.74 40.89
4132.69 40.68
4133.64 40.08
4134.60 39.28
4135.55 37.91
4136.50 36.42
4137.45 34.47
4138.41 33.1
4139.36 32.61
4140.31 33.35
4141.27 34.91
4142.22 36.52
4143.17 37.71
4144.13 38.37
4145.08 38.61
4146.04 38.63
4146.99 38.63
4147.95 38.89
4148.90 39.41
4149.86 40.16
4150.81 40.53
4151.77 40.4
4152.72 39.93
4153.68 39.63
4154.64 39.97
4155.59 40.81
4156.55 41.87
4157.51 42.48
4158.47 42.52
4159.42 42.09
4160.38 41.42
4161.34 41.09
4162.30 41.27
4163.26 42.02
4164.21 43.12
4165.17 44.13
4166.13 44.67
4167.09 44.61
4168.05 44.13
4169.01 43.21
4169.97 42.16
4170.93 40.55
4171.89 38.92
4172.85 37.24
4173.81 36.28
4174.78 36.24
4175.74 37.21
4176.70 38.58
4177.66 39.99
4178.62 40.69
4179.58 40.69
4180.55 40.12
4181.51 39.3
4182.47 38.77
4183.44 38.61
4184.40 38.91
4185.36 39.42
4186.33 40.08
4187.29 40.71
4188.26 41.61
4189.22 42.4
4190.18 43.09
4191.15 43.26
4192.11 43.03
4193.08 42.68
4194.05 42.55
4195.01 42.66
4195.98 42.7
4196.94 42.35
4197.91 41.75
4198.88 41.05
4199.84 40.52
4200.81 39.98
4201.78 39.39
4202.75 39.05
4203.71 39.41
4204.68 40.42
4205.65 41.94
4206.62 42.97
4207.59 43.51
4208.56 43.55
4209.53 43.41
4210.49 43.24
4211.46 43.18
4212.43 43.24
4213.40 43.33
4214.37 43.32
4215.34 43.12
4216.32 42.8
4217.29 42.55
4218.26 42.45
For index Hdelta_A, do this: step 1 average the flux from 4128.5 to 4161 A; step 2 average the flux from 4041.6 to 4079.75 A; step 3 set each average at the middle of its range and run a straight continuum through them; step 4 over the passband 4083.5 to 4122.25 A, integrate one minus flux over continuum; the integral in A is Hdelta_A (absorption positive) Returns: -2.8 A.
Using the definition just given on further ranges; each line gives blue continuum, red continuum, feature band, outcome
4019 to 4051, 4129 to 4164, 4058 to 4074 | 1.50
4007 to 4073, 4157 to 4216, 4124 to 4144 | 1.31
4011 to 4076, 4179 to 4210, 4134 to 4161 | 1.88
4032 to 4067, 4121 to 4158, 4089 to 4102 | -0.52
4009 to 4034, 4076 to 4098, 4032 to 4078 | 2.36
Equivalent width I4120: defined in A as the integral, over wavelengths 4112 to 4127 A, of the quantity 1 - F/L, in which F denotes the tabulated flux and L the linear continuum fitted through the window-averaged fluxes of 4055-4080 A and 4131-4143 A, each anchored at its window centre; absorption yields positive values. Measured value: -2.2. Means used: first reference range 39.5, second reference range 36.8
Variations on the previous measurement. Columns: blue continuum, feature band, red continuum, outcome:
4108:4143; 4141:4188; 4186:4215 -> 1.58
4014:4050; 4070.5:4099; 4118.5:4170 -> -0.73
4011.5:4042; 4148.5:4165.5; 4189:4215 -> 0.42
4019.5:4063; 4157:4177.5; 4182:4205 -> 0.14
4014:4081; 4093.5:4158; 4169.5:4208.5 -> 0.87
